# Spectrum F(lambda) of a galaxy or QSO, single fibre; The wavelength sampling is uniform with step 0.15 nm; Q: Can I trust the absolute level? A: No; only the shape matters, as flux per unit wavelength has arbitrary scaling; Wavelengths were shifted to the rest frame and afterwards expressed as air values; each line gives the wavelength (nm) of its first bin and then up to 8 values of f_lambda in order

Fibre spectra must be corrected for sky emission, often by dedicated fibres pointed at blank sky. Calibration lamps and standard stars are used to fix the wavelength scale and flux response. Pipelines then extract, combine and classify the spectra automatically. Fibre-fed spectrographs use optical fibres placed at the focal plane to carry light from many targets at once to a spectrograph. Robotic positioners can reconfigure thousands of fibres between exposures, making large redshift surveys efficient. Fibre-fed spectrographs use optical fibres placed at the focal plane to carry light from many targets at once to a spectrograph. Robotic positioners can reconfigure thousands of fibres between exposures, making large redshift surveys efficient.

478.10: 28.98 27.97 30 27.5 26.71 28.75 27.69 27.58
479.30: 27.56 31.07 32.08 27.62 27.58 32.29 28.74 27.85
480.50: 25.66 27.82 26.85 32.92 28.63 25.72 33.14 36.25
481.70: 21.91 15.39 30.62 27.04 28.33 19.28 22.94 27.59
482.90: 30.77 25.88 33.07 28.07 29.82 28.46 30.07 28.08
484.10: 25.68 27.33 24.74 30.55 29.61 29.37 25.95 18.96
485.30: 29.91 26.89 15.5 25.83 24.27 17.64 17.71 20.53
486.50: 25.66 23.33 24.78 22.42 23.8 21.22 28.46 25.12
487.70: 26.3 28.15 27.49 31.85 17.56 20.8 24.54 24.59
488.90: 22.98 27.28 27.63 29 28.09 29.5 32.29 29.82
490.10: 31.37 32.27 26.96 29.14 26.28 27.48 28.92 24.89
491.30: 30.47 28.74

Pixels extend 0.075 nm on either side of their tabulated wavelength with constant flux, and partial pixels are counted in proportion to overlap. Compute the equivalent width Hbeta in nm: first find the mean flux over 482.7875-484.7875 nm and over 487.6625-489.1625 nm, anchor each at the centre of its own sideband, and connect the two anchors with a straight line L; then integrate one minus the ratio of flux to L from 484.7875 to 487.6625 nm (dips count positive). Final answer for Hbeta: 0.348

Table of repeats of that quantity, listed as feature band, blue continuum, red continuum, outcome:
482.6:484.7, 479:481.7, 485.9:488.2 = -0.127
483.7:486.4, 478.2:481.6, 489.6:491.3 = 0.375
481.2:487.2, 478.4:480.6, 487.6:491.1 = 0.468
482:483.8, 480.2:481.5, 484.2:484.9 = 0.055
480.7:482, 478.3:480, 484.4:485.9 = -0.011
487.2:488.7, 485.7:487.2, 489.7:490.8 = 0.005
